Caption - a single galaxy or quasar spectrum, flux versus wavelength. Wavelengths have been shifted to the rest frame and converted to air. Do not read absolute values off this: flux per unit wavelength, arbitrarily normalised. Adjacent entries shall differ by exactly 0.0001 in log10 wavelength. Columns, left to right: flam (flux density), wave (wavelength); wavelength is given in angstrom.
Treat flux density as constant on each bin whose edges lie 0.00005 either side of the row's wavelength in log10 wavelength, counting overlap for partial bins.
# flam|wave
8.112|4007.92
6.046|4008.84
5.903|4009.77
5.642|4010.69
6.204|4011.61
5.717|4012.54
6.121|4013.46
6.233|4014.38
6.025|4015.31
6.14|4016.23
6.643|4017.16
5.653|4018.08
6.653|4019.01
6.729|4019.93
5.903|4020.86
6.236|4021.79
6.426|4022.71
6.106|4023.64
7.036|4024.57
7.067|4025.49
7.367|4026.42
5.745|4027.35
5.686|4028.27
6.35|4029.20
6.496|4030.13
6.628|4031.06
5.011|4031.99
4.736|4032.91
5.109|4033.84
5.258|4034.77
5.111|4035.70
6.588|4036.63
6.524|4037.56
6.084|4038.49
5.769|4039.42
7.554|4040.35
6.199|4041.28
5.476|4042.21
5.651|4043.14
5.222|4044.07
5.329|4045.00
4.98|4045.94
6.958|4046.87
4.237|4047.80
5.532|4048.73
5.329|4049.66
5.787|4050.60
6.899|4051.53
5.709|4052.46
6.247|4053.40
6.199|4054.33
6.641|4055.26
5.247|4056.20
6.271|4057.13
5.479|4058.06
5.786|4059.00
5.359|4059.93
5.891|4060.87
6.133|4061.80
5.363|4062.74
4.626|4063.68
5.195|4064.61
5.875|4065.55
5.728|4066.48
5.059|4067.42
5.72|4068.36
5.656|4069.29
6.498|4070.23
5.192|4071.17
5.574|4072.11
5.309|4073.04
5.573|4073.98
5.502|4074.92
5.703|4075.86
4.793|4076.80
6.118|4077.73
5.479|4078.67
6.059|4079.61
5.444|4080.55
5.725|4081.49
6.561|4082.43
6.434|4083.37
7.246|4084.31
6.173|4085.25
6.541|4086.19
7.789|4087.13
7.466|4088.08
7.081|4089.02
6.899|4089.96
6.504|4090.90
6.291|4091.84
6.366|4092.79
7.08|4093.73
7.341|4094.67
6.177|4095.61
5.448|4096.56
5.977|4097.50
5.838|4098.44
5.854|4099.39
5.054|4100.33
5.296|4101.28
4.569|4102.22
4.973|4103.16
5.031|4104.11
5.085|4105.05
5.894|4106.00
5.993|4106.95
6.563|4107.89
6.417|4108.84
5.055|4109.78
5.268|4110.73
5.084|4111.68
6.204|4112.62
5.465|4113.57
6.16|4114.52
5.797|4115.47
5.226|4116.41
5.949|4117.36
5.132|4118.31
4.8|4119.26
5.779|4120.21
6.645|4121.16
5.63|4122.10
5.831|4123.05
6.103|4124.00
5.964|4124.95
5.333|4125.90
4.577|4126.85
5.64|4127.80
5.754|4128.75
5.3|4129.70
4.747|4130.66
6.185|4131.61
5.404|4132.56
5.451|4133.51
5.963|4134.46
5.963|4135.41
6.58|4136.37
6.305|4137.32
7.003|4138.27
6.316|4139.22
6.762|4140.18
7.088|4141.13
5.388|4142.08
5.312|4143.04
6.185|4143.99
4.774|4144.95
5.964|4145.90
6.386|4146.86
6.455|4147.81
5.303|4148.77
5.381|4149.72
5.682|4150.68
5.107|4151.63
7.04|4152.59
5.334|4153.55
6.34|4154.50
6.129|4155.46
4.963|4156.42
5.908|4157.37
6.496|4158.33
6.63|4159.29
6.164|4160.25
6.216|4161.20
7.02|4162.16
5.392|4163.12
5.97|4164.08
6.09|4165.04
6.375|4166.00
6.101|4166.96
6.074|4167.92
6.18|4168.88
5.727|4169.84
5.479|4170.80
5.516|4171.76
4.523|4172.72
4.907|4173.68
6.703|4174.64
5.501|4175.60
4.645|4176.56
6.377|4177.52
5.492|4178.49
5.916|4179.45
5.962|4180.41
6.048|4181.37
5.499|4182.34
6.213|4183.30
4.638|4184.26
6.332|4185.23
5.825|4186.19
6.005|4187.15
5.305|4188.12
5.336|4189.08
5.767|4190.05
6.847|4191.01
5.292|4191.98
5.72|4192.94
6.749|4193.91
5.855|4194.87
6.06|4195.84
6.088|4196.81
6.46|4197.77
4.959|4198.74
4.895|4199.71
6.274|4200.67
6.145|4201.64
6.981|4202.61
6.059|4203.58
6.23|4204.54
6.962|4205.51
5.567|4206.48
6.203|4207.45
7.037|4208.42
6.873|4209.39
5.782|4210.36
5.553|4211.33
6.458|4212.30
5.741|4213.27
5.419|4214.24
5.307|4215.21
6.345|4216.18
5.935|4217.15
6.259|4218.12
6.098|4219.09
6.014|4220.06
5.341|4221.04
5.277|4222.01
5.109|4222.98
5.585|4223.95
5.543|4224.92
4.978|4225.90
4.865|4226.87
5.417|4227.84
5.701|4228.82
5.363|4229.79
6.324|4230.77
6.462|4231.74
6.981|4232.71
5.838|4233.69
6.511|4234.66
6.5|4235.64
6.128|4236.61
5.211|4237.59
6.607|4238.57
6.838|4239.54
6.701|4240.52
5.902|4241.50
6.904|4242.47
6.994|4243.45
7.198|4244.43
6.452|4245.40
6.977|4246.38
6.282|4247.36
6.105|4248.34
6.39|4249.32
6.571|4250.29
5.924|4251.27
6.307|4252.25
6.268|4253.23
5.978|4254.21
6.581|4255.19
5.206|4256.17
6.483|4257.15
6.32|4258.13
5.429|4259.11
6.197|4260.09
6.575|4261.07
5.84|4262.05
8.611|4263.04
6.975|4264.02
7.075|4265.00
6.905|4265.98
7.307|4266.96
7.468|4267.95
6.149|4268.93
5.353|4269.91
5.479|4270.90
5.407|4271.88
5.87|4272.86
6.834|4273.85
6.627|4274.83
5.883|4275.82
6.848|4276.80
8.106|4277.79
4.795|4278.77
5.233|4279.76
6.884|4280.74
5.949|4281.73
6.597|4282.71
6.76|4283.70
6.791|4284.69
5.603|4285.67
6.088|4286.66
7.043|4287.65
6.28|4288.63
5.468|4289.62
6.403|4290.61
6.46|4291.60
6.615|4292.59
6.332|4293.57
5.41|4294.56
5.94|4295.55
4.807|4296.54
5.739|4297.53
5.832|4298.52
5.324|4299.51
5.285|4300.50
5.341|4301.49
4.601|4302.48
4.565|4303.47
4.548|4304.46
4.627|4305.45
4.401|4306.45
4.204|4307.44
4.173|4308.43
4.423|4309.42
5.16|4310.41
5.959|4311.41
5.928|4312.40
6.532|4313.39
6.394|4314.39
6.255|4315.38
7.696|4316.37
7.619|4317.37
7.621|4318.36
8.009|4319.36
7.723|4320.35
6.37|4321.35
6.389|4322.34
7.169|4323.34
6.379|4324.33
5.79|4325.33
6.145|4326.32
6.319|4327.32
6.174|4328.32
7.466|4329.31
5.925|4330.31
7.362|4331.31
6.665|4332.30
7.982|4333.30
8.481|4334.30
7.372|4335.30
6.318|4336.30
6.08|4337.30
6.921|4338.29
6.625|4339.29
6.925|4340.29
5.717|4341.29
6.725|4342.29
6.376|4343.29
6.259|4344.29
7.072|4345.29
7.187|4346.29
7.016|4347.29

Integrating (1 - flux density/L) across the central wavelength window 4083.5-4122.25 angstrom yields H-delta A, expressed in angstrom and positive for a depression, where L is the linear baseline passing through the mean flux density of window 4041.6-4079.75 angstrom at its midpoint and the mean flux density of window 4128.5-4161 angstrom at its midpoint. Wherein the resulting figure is -1.3 angstrom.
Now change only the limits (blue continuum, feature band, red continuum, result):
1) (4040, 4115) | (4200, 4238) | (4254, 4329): 0.5 angstrom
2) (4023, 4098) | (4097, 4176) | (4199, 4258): 3.3 angstrom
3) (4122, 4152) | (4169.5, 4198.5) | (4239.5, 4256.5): 1.5 angstrom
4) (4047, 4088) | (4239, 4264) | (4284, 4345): -1.4 angstrom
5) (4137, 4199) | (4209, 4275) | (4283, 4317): -4.5 angstrom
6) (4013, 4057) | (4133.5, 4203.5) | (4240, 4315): 1.4 angstrom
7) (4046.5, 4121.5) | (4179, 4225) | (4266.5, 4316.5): -0.5 angstrom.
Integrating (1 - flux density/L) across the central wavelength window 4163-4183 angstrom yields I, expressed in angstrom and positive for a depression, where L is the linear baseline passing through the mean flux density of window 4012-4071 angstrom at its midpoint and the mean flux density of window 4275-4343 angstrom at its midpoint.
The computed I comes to 1.0 angstrom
